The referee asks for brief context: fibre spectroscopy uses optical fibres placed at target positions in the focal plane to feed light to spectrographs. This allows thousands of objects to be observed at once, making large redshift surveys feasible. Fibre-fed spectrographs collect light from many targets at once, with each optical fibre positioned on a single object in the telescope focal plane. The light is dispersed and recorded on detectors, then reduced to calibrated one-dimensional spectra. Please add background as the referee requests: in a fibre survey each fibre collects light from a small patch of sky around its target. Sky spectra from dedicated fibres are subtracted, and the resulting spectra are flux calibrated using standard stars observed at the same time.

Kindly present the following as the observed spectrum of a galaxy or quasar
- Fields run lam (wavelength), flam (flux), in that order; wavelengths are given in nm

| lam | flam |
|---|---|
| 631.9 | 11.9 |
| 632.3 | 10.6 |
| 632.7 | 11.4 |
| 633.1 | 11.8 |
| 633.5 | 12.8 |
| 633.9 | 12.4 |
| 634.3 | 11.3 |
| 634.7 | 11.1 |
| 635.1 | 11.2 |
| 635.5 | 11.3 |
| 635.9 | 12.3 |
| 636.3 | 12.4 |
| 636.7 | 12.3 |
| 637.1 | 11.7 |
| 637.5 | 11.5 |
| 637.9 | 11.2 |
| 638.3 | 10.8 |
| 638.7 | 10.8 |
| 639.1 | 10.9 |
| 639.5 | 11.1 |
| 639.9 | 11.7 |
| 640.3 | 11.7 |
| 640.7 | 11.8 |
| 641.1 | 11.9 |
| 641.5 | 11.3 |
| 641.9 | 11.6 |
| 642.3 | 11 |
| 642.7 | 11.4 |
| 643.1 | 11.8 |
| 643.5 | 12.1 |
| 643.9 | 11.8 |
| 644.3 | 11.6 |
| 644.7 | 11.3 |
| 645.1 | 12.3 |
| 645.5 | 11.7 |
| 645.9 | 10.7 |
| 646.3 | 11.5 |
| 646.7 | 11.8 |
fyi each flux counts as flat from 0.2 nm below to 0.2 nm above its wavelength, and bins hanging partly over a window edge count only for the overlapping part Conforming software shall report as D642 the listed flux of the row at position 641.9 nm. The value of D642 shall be 11.6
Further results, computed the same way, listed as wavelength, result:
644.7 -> 11.3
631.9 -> 11.9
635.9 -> 12.3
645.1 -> 12.3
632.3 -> 10.6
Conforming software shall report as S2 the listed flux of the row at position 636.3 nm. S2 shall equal 12.4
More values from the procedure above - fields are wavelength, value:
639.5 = 11.1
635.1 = 11.2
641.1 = 11.9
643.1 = 11.8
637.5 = 11.5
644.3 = 11.6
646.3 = 11.5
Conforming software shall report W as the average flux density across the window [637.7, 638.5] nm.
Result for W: 11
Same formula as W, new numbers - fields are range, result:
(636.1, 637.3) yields 12.1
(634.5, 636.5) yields 11.7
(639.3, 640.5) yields 11.5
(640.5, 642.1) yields 11.7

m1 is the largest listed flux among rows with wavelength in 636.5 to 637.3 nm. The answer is 12.3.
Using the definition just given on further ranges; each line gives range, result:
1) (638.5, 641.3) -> 11.9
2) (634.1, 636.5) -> 12.4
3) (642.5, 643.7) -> 12.1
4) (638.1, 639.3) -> 10.9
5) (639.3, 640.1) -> 11.7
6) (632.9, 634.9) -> 12.8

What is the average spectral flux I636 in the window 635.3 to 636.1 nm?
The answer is 11.8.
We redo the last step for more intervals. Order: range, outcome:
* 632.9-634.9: 11.9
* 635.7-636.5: 12.3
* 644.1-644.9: 11.4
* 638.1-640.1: 11.1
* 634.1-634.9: 11.2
